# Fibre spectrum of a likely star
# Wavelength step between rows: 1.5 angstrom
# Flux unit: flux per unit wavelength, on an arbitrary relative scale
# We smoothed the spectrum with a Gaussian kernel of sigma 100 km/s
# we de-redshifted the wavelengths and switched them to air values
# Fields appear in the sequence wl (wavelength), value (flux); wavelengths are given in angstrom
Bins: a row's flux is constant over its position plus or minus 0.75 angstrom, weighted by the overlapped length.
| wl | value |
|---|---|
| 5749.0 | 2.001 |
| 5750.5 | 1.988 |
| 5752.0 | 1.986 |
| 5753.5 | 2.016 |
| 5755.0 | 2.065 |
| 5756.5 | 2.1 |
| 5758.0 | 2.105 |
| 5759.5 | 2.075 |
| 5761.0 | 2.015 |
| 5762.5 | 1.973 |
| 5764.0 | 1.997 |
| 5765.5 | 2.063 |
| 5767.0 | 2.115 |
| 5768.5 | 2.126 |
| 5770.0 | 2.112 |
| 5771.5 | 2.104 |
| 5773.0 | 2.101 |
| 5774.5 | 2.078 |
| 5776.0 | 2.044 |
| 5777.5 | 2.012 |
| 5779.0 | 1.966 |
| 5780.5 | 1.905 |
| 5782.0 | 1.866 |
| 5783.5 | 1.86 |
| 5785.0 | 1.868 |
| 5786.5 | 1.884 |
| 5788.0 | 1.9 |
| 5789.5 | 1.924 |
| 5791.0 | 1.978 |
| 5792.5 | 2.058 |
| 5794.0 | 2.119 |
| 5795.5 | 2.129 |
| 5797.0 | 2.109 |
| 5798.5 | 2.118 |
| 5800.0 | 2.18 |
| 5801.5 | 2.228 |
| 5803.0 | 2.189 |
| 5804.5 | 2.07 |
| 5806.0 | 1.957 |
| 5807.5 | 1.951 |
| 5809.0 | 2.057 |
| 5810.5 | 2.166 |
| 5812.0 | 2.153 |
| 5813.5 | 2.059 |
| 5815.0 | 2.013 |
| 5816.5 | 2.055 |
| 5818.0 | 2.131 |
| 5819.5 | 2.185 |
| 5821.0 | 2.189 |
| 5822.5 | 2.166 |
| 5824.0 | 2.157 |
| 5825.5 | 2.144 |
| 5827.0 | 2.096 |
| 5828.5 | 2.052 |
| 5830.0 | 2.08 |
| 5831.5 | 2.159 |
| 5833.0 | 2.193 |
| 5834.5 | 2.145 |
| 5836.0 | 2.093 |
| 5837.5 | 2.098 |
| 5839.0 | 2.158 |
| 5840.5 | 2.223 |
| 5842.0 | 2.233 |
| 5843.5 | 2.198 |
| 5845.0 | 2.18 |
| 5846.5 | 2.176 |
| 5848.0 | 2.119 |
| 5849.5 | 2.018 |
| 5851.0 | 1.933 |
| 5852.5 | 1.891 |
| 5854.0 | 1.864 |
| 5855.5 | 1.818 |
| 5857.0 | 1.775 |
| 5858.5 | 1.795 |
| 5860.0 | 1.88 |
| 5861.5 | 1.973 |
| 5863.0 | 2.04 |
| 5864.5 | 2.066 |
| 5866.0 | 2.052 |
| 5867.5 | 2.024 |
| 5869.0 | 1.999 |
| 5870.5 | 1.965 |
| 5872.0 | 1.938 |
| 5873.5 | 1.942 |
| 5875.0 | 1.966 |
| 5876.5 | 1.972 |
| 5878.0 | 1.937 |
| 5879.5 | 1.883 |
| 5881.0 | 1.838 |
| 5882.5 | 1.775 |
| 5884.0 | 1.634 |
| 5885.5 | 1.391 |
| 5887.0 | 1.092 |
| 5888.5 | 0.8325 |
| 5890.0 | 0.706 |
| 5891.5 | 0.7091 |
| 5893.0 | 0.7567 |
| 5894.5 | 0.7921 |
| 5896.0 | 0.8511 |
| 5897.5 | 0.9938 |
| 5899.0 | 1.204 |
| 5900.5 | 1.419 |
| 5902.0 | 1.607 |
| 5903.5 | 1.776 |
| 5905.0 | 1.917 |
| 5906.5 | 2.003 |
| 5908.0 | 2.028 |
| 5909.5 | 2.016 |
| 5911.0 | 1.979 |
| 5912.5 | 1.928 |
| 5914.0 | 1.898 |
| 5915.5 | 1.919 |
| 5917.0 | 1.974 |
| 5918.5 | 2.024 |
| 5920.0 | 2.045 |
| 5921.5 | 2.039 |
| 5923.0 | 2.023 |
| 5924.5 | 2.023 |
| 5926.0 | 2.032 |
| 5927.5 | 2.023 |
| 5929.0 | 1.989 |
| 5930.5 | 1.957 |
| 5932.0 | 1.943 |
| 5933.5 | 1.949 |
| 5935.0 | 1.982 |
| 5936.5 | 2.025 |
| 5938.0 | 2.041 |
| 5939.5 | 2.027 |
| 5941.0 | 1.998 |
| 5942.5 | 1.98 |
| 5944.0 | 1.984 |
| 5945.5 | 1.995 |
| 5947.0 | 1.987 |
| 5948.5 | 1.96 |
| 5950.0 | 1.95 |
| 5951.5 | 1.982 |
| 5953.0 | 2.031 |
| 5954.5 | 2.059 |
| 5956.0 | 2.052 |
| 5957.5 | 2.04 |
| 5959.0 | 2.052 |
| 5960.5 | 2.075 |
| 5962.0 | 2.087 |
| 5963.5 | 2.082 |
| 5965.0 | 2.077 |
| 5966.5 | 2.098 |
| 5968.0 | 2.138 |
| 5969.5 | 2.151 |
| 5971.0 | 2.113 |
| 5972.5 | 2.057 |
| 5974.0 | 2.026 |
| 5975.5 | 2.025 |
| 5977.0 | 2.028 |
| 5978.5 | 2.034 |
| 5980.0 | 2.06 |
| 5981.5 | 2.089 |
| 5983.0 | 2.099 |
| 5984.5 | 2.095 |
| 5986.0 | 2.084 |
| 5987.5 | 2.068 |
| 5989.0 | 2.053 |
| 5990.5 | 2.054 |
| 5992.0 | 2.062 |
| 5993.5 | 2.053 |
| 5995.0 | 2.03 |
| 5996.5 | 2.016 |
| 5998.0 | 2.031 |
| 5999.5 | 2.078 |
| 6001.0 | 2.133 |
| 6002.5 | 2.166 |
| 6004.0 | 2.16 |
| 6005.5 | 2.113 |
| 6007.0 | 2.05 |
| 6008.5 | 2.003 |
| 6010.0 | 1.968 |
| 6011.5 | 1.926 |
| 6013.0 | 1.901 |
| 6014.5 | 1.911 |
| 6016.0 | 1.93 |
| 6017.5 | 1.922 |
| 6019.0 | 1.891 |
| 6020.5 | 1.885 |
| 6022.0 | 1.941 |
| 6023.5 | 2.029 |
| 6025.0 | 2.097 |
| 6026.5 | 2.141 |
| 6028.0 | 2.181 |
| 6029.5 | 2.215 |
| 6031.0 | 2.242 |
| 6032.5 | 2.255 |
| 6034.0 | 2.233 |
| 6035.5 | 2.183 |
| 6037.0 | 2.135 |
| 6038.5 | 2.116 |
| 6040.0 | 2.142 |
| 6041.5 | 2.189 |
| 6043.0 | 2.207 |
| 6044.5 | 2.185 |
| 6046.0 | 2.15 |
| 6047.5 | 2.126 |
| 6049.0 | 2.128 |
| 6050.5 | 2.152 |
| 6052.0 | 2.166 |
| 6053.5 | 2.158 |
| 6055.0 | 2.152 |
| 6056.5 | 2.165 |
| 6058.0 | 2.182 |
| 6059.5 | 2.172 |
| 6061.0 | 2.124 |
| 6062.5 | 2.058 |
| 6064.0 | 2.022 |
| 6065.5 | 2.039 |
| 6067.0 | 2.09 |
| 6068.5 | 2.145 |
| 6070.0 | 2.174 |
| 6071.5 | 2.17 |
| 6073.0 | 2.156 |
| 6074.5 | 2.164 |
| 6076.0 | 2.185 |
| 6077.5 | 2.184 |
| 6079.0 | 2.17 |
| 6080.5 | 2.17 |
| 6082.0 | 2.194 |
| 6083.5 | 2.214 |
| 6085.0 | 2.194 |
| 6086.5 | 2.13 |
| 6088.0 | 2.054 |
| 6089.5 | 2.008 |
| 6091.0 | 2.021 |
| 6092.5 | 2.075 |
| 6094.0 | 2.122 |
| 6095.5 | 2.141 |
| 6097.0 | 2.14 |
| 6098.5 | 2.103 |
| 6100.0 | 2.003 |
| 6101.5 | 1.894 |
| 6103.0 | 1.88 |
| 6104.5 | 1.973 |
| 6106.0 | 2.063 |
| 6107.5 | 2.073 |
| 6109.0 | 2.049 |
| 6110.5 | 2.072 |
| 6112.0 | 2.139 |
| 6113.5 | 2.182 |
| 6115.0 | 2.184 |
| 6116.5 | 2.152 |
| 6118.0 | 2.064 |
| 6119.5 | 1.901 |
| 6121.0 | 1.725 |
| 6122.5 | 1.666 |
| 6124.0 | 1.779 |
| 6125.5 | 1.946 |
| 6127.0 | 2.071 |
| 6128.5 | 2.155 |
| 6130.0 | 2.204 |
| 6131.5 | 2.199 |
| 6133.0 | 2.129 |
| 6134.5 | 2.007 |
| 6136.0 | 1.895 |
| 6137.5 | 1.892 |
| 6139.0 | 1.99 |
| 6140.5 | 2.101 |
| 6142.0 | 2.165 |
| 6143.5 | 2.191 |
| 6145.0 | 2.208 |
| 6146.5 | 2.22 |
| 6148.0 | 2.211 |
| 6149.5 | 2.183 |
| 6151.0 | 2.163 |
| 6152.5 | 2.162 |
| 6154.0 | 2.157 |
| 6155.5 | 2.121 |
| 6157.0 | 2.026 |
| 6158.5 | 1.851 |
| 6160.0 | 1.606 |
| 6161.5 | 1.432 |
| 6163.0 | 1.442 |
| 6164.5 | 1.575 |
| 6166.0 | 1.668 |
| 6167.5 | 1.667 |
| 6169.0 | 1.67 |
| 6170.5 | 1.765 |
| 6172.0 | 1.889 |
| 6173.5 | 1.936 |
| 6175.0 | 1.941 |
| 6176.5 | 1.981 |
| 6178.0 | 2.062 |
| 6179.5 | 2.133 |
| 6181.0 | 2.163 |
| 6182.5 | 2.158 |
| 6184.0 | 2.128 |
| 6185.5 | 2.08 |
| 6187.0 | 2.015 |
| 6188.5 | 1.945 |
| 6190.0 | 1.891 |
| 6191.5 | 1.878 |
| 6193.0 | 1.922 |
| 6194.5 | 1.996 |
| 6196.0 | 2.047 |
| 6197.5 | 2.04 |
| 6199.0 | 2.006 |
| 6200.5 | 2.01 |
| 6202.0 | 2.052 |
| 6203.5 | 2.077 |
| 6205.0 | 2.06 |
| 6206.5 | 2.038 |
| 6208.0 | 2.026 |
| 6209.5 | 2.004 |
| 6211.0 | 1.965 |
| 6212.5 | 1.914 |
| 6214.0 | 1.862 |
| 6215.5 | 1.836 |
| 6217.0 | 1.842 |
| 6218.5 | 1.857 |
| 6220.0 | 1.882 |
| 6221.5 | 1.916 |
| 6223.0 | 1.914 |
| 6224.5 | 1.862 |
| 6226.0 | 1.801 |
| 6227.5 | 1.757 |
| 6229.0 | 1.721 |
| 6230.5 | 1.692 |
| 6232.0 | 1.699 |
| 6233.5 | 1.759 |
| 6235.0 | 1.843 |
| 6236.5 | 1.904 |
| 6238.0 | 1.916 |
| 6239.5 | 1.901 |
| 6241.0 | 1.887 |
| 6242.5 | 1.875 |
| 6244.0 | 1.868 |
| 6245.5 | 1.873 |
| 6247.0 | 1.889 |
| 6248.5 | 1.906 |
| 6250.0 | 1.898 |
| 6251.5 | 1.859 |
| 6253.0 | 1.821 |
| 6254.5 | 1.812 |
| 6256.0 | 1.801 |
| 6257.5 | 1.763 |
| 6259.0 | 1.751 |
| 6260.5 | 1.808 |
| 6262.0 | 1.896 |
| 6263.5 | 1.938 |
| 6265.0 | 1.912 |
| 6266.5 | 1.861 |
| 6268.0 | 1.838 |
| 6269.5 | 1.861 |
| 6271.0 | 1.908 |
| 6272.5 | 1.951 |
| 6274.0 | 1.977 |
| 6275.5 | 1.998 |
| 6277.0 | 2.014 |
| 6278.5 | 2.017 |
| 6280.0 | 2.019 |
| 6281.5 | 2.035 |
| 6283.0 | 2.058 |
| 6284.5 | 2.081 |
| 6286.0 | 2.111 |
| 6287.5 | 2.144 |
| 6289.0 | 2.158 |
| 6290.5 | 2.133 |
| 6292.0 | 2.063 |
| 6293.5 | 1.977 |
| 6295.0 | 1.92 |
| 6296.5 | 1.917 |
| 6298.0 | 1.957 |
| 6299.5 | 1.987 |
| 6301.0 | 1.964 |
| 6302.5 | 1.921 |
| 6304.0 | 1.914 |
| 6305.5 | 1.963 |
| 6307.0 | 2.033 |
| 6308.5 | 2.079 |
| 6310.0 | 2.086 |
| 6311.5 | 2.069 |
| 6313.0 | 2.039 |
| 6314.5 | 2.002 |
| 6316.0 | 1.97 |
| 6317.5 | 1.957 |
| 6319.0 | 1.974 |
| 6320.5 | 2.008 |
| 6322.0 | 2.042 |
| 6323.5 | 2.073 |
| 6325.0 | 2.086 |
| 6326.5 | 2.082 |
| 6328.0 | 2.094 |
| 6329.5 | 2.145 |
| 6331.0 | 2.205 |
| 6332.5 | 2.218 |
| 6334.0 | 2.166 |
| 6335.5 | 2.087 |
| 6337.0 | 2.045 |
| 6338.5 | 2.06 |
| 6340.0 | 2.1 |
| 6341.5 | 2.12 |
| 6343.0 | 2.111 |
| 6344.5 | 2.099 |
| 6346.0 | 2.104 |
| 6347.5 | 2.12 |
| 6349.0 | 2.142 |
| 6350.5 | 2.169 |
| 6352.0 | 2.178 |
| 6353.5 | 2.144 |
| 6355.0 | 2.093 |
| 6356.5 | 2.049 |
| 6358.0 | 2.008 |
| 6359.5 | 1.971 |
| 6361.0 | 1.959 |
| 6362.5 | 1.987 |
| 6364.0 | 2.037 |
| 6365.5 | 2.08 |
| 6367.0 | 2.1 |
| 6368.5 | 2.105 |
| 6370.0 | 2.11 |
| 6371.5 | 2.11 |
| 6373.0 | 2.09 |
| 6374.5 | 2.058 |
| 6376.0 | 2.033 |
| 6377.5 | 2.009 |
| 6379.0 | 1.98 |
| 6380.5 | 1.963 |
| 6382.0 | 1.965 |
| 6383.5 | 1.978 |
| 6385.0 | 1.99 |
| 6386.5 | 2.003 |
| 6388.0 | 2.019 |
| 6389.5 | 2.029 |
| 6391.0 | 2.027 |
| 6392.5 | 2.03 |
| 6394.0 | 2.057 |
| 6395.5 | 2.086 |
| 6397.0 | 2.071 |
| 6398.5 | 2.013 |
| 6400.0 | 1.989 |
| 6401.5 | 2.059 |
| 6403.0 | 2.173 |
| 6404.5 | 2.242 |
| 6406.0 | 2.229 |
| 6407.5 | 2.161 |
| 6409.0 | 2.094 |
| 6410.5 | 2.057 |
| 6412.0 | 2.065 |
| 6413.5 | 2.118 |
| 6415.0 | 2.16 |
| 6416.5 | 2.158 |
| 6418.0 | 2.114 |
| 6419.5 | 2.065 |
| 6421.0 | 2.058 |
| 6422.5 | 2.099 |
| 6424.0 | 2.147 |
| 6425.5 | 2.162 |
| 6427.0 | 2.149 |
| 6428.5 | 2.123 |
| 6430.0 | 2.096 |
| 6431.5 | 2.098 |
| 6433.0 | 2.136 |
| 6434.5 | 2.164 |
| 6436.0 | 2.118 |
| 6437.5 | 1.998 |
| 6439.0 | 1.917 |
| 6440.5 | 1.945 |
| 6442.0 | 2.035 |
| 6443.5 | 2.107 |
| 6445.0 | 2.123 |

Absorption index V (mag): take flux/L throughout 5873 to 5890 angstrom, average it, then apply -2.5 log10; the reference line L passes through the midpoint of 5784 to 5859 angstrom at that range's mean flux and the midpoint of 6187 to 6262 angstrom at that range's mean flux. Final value 0.26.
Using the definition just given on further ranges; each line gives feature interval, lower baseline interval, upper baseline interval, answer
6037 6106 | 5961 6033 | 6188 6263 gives -0.06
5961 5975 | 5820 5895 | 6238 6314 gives -0.11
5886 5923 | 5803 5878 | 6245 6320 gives 0.31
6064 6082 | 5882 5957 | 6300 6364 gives -0.15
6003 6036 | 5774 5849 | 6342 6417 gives 0.01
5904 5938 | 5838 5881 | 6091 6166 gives 0.01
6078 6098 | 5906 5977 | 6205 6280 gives -0.09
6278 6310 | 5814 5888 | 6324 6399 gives 0.02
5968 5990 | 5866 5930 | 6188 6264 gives -0.19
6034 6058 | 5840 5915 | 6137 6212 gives -0.15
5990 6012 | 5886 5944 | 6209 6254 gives -0.18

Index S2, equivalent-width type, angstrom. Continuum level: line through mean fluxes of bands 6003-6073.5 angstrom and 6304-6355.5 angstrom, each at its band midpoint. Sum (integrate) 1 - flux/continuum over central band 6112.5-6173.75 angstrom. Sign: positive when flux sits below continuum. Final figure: 3.7 angstrom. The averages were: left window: 2.1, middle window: 1.97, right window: 2.08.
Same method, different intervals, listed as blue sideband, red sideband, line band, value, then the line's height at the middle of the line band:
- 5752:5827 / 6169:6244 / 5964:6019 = -1.41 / 2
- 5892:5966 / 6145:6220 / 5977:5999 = -2.01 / 1.89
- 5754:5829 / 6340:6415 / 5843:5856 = 0.24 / 2.06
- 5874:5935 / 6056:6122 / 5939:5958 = -2.43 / 1.78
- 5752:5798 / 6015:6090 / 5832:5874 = 0.44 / 2.05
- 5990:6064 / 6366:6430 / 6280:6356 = 0.62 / 2.08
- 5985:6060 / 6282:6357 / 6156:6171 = 2.90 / 2.08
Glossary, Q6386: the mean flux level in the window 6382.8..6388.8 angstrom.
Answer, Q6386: 2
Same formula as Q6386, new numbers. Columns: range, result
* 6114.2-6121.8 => 2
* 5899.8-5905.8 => 1.68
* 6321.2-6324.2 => 2.06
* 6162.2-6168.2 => 1.59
